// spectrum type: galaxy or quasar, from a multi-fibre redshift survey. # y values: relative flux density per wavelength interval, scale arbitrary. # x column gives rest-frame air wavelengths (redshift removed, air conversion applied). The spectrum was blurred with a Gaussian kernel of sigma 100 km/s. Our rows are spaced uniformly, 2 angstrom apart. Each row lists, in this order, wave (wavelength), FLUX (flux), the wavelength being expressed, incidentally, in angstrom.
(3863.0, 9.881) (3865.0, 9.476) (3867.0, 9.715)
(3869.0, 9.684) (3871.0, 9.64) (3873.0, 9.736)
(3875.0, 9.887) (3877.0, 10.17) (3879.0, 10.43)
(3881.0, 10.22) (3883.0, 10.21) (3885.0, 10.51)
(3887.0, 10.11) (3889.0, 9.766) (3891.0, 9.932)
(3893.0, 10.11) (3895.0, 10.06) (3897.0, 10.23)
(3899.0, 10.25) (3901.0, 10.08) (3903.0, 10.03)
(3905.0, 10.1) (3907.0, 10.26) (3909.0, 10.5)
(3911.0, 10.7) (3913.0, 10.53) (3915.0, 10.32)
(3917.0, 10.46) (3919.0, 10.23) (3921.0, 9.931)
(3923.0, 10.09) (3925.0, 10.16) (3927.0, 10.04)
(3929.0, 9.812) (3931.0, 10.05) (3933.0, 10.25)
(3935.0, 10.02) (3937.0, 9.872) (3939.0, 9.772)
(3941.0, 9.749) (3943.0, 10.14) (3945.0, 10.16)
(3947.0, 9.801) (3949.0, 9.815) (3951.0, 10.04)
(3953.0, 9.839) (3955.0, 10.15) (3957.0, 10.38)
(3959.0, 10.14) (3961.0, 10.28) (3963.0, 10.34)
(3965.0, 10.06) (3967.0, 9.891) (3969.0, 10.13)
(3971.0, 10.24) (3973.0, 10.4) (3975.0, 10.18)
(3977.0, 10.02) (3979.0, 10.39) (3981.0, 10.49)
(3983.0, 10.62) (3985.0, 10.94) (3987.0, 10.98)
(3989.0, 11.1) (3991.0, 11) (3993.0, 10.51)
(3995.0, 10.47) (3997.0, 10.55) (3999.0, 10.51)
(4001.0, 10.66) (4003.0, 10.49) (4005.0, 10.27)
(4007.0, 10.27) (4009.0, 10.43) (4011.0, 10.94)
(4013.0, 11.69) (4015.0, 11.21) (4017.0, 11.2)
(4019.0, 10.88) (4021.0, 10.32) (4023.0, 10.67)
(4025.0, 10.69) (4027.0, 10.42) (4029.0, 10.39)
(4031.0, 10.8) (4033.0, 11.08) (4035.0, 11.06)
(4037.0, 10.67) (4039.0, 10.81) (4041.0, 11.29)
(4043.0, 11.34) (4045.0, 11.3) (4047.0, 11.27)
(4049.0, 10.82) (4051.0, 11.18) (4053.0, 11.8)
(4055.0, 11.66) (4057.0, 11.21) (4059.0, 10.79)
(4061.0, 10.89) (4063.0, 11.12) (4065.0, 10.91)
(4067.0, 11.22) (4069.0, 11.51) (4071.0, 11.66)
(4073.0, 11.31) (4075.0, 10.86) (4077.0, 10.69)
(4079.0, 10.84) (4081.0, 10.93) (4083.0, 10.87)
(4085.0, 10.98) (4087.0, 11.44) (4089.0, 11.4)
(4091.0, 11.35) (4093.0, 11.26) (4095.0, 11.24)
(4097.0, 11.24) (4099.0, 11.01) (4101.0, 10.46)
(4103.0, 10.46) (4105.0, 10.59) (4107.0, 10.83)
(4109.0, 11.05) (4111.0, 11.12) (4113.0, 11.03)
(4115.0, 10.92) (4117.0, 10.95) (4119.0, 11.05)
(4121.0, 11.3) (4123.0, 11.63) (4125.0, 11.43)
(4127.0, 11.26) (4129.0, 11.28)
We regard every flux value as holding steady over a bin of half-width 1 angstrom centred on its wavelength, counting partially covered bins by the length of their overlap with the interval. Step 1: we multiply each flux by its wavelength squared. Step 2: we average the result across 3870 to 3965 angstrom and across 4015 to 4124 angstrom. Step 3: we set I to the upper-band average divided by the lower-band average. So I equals 1.2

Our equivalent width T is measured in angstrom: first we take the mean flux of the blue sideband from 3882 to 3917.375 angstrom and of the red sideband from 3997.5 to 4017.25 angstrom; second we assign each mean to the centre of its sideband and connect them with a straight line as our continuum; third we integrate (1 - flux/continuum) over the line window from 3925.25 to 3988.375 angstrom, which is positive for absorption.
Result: 2.0 angstrom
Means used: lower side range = 10.2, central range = 10.2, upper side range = 10.7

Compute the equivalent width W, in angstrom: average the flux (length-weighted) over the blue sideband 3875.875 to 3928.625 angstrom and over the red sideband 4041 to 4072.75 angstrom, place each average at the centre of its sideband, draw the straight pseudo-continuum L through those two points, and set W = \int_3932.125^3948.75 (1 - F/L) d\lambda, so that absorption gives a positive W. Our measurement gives 0.8 angstrom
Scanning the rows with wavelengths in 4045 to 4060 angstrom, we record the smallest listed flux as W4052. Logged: 10.79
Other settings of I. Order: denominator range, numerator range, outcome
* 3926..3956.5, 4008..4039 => 1.13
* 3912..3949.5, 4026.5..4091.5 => 1.17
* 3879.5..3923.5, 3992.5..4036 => 1.11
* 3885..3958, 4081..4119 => 1.19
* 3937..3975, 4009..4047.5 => 1.13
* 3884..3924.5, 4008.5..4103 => 1.17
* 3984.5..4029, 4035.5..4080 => 1.07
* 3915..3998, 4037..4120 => 1.15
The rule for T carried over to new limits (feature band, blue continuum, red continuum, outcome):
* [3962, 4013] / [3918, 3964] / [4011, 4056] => 0.2 angstrom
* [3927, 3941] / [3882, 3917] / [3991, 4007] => 0.5 angstrom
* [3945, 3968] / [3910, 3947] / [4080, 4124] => 0.4 angstrom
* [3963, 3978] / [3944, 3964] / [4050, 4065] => 0.2 angstrom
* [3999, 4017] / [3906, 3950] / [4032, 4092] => 0.0 angstrom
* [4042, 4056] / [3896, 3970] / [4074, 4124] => -0.8 angstrom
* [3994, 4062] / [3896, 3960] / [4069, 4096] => -0.6 angstrom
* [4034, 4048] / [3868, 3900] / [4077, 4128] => -0.4 angstrom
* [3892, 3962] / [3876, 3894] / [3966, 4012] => 1.2 angstrom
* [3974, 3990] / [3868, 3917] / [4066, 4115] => 0.0 angstrom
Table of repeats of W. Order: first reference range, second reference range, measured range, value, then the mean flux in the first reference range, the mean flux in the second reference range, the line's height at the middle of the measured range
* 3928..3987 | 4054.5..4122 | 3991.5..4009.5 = 0.0 angstrom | 10.2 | 11.1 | 10.4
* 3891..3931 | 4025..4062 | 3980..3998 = -0.1 angstrom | 10.2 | 11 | 10.7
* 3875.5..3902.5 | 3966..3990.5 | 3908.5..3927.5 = -0.1 angstrom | 10.2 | 10.5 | 10.3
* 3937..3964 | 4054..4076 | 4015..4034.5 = 0.1 angstrom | 10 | 11.2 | 10.8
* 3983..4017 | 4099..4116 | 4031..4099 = -2.2 angstrom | 10.8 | 10.8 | 10.8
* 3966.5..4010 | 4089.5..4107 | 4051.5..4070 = -0.7 angstrom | 10.5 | 11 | 10.8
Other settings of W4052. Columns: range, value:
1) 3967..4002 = 9.891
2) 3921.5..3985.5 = 9.749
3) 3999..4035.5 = 10.27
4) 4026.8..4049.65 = 10.39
